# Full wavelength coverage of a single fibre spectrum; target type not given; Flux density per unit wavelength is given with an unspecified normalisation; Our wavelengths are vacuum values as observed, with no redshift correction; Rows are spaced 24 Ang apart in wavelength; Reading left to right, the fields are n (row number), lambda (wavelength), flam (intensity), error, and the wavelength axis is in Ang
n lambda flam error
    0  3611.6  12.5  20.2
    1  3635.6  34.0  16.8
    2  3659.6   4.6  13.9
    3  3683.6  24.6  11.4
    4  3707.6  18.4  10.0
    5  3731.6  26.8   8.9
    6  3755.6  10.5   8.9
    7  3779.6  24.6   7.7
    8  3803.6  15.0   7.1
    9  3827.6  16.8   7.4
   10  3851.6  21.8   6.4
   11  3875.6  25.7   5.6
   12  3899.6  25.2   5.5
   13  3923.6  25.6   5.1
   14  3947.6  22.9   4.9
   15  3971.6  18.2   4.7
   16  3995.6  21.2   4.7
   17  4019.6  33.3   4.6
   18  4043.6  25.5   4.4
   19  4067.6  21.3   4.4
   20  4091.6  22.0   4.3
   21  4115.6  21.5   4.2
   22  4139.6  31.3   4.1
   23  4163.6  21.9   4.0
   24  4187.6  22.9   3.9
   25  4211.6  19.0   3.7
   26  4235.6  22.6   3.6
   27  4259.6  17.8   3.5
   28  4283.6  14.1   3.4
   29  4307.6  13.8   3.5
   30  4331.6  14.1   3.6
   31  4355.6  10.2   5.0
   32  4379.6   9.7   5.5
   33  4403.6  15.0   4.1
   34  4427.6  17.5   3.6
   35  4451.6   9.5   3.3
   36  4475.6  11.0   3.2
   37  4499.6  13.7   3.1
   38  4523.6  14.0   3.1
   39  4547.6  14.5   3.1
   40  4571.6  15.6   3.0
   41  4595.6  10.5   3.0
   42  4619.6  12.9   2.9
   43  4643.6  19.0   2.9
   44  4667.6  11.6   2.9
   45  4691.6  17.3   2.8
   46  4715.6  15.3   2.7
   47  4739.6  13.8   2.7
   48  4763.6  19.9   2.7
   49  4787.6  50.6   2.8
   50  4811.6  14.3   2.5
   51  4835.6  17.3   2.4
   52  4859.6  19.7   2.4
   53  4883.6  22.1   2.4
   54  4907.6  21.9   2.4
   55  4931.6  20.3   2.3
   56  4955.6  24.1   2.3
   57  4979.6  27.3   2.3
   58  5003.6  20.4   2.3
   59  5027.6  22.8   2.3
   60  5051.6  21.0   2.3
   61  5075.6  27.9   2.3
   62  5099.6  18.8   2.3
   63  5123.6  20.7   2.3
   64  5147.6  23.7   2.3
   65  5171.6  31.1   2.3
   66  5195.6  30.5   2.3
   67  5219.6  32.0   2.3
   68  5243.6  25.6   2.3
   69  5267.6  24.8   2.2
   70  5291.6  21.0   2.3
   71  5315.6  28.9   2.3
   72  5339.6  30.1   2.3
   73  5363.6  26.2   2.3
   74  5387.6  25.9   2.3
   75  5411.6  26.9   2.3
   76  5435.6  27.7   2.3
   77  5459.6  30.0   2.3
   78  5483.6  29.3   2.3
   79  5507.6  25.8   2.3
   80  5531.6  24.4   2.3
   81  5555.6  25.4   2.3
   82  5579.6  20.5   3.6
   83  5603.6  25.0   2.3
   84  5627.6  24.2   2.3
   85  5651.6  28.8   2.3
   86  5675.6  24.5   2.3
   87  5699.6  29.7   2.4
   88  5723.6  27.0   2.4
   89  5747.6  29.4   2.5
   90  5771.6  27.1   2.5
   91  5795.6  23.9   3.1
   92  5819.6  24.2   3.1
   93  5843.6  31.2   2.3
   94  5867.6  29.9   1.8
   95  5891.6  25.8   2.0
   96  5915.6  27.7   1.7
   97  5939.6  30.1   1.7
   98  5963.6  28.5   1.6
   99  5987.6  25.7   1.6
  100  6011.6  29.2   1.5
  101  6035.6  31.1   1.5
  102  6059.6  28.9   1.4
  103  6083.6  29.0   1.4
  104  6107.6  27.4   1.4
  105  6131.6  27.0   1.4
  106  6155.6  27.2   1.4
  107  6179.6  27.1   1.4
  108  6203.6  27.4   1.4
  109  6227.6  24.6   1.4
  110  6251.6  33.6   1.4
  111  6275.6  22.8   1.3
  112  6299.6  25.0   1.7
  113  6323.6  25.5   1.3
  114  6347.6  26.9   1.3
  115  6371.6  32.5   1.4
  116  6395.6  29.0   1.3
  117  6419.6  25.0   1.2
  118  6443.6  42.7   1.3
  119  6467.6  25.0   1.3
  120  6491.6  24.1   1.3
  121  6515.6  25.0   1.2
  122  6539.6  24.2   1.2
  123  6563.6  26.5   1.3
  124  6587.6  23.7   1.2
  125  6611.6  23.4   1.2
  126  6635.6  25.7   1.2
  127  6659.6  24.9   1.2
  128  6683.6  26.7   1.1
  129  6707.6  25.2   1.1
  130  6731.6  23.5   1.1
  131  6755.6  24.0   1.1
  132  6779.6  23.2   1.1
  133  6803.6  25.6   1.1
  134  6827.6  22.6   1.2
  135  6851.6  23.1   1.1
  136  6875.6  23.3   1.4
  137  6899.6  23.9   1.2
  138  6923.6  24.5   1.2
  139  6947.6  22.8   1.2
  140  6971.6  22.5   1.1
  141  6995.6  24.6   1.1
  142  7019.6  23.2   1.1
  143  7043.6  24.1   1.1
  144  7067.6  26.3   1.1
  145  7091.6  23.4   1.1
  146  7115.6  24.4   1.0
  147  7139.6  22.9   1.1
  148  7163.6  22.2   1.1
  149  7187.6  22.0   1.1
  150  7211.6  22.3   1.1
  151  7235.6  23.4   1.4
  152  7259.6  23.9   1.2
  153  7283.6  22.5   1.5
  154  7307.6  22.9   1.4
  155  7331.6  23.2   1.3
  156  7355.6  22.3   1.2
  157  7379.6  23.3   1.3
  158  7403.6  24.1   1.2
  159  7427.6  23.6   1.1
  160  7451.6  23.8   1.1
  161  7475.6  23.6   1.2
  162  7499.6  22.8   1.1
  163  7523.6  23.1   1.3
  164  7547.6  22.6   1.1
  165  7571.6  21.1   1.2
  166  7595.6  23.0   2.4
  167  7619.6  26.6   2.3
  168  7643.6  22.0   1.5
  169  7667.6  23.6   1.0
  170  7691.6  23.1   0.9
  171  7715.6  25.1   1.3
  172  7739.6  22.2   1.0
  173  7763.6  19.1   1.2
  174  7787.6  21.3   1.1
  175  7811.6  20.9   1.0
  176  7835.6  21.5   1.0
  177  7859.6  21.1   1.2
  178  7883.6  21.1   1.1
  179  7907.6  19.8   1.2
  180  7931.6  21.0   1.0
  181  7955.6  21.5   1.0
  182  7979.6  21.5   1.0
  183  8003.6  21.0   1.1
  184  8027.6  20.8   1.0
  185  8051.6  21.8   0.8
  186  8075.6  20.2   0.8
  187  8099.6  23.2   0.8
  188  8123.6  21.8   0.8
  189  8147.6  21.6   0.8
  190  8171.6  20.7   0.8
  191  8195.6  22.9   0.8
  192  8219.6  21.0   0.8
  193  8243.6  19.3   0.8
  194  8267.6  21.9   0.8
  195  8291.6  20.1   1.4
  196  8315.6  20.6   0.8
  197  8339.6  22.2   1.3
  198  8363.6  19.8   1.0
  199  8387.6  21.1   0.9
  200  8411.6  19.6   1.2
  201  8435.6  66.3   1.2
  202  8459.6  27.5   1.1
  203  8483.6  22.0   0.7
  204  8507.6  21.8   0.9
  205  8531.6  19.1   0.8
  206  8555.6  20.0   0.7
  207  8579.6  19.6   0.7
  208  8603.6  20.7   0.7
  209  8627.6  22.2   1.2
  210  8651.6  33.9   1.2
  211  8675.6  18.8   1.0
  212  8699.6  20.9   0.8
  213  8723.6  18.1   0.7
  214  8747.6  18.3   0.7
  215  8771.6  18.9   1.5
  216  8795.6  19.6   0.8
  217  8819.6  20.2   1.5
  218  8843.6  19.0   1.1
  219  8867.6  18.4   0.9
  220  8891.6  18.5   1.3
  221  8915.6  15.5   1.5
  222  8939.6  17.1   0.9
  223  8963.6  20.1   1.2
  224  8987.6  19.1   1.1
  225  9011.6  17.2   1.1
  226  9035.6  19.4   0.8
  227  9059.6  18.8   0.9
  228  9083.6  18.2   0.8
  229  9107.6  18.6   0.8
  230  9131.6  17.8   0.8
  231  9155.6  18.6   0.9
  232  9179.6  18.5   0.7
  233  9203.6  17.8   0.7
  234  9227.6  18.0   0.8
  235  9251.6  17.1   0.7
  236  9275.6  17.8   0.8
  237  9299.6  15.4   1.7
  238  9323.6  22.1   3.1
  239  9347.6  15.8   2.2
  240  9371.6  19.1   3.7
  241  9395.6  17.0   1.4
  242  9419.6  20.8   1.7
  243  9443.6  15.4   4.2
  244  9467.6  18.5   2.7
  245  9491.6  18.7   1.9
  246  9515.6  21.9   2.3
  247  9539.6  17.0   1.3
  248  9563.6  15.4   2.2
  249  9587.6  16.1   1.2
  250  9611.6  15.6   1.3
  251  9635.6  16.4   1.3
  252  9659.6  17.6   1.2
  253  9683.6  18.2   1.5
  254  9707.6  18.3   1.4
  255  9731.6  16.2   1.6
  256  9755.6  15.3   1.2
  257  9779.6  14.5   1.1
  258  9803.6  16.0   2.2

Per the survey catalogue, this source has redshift 0.29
